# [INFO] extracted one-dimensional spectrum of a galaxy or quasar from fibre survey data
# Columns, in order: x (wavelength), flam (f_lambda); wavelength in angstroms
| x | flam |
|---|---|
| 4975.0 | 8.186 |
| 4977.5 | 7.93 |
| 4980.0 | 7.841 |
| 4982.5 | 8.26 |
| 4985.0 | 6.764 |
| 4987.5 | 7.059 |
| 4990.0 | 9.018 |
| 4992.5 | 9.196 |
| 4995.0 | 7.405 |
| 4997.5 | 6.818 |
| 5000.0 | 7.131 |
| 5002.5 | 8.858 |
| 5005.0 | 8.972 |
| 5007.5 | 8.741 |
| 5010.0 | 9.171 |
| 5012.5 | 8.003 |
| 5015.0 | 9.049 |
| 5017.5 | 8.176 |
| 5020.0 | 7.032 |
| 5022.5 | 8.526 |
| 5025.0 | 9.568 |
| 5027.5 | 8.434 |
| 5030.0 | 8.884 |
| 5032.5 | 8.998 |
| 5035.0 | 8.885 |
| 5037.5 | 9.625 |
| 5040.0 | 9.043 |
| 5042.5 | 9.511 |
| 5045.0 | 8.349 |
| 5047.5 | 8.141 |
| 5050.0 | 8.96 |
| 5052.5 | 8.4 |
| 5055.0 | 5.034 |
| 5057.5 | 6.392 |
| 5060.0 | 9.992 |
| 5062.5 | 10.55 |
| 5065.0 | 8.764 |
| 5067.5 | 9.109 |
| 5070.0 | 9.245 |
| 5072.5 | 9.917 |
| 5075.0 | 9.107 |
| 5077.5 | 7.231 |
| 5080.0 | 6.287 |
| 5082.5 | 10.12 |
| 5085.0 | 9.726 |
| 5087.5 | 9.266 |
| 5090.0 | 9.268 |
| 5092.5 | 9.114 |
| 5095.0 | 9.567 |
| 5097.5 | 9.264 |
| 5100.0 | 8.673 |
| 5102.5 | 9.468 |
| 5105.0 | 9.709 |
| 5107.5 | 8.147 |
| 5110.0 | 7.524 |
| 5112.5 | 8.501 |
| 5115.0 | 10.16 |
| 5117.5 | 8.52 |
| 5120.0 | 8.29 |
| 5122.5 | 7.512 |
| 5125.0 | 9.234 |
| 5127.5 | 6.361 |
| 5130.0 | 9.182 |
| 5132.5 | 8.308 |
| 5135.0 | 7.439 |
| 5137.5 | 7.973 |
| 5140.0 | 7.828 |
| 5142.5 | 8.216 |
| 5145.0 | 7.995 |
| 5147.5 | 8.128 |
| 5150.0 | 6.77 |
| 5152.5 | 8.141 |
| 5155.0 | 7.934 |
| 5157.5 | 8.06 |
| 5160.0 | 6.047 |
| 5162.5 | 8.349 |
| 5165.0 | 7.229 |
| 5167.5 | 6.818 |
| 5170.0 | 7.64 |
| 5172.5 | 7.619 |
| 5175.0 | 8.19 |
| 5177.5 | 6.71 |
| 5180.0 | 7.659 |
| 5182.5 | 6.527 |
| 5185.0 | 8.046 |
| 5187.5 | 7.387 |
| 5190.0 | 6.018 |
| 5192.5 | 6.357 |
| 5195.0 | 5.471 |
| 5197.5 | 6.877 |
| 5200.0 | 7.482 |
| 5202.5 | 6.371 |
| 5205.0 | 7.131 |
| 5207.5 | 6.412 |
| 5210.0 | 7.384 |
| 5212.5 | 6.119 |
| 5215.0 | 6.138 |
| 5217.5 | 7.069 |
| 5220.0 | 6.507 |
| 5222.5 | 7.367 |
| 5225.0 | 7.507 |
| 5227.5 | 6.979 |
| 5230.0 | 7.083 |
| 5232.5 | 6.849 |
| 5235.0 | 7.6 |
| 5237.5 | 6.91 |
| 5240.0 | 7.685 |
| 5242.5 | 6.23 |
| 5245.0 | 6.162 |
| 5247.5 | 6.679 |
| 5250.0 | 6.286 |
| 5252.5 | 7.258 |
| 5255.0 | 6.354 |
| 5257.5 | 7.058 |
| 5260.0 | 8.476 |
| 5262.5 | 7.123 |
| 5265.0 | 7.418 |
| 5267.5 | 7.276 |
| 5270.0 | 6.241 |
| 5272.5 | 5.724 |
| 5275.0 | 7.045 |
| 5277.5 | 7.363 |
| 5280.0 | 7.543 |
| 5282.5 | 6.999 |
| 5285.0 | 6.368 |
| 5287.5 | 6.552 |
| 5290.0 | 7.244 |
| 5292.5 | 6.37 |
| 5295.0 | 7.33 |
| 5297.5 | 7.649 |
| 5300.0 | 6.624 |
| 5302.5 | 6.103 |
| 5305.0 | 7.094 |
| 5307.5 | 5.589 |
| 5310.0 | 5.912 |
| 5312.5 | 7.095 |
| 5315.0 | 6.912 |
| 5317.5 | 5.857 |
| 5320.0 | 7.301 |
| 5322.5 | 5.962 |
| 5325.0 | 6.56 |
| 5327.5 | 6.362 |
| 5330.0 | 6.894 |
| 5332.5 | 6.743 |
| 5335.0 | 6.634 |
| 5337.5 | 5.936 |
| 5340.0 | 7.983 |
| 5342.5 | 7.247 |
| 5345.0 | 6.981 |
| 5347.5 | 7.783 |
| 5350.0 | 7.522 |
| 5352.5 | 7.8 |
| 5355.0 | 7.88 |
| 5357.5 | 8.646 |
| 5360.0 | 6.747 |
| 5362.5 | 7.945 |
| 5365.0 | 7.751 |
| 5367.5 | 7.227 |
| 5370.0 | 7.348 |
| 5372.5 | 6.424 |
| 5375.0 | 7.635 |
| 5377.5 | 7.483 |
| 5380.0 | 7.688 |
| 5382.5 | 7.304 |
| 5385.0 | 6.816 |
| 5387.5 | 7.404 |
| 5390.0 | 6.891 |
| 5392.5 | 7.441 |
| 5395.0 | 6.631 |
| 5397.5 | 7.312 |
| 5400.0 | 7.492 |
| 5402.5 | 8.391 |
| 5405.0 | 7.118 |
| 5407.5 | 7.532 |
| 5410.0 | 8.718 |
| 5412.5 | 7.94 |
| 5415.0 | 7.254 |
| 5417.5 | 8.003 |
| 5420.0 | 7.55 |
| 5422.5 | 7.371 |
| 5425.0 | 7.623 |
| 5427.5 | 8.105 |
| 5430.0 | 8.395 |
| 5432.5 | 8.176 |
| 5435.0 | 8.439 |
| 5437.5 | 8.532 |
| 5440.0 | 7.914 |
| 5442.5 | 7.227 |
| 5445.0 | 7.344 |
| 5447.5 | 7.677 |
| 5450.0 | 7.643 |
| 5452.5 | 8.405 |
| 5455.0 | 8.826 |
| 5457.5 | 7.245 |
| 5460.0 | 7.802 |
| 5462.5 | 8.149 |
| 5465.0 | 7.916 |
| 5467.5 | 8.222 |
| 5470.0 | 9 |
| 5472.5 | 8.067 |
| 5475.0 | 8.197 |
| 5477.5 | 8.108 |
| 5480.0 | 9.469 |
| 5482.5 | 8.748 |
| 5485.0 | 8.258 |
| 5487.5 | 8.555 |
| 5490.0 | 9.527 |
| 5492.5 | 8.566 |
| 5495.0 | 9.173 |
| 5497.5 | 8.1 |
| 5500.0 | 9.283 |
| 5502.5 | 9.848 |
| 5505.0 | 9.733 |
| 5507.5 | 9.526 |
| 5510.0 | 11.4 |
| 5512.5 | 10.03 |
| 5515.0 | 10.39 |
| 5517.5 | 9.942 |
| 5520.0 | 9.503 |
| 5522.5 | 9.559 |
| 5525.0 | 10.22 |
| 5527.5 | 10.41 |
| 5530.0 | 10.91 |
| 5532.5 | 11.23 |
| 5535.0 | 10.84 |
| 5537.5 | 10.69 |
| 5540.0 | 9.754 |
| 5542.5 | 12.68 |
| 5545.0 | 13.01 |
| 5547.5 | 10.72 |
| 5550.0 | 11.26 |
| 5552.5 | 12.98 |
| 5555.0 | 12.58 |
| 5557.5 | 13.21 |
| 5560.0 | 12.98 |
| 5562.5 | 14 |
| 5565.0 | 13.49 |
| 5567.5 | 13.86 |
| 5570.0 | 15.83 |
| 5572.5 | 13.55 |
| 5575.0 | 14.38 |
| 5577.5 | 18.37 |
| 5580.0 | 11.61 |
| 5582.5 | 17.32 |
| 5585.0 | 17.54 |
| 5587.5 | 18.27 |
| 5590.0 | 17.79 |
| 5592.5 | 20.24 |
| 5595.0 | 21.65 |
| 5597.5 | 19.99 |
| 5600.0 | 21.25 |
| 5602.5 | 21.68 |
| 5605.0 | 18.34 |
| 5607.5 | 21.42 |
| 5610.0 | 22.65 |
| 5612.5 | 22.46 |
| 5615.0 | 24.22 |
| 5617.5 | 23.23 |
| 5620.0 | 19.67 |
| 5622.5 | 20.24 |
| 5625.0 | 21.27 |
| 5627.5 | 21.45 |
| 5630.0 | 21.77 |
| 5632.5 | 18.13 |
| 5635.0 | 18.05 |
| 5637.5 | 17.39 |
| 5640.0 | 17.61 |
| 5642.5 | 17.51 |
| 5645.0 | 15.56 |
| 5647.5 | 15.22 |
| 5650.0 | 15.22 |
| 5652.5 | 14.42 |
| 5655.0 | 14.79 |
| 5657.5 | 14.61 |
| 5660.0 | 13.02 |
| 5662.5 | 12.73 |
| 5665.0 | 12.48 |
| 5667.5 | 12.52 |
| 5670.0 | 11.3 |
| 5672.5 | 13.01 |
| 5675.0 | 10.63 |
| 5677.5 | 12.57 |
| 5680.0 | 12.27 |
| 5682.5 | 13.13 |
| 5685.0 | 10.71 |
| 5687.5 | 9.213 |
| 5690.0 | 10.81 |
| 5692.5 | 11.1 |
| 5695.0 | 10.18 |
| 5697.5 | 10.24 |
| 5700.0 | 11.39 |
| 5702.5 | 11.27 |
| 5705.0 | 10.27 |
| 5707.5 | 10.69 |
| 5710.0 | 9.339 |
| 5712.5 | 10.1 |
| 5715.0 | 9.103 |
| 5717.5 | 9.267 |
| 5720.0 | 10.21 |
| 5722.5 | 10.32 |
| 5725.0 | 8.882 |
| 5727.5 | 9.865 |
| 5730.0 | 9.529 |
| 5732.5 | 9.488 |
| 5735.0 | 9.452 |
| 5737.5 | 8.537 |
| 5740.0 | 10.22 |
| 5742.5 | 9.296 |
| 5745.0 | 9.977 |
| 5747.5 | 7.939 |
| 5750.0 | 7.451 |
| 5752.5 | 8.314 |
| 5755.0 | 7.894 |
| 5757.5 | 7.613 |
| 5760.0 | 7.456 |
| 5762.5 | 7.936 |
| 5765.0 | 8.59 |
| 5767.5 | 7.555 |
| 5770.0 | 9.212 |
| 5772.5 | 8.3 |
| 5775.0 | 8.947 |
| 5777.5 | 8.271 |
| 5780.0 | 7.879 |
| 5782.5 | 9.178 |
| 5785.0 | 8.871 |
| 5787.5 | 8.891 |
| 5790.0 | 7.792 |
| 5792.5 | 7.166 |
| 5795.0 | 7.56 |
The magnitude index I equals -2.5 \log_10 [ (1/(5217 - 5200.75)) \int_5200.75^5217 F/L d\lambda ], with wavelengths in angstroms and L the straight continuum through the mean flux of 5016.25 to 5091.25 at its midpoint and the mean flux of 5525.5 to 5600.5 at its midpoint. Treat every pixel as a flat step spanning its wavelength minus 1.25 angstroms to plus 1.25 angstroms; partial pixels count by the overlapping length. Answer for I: 0.49 mag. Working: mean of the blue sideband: 8.68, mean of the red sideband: 14.3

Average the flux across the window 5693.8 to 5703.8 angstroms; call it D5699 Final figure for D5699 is 10.8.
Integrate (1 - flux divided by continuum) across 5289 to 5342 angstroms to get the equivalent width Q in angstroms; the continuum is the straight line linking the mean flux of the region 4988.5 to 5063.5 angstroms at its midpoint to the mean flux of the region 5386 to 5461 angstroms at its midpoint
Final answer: 8.4 angstroms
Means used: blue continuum 8.48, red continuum 7.74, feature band 6.68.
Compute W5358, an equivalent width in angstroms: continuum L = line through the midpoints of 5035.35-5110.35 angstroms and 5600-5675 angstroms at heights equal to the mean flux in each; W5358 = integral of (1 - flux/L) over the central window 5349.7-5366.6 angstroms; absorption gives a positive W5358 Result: 7.0 angstroms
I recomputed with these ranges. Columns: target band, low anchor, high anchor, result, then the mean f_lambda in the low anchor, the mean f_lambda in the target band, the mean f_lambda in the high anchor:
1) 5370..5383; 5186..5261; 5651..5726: 0.142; 6.84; 7.31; 11.4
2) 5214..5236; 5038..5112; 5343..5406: 0.155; 8.76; 7.01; 7.43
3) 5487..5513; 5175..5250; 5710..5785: -0.188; 6.87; 9.44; 8.86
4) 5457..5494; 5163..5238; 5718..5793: -0.075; 7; 8.42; 8.72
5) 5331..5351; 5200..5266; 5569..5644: 0.423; 6.94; 7.1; 19.2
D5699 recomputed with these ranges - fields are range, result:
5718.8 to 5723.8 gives 10.3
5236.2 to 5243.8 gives 6.94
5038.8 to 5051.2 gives 8.8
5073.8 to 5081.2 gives 7.54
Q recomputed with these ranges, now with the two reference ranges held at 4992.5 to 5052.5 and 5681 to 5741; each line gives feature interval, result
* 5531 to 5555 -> -4.3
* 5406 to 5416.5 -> 1.8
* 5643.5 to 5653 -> -5.0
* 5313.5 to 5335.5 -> 6.3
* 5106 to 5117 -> 0.2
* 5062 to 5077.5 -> -1.0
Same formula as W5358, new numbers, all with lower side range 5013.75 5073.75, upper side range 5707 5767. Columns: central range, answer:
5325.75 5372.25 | 8.2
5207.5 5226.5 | 4.2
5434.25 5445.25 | 1.2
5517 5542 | -4.1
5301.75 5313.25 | 3.2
